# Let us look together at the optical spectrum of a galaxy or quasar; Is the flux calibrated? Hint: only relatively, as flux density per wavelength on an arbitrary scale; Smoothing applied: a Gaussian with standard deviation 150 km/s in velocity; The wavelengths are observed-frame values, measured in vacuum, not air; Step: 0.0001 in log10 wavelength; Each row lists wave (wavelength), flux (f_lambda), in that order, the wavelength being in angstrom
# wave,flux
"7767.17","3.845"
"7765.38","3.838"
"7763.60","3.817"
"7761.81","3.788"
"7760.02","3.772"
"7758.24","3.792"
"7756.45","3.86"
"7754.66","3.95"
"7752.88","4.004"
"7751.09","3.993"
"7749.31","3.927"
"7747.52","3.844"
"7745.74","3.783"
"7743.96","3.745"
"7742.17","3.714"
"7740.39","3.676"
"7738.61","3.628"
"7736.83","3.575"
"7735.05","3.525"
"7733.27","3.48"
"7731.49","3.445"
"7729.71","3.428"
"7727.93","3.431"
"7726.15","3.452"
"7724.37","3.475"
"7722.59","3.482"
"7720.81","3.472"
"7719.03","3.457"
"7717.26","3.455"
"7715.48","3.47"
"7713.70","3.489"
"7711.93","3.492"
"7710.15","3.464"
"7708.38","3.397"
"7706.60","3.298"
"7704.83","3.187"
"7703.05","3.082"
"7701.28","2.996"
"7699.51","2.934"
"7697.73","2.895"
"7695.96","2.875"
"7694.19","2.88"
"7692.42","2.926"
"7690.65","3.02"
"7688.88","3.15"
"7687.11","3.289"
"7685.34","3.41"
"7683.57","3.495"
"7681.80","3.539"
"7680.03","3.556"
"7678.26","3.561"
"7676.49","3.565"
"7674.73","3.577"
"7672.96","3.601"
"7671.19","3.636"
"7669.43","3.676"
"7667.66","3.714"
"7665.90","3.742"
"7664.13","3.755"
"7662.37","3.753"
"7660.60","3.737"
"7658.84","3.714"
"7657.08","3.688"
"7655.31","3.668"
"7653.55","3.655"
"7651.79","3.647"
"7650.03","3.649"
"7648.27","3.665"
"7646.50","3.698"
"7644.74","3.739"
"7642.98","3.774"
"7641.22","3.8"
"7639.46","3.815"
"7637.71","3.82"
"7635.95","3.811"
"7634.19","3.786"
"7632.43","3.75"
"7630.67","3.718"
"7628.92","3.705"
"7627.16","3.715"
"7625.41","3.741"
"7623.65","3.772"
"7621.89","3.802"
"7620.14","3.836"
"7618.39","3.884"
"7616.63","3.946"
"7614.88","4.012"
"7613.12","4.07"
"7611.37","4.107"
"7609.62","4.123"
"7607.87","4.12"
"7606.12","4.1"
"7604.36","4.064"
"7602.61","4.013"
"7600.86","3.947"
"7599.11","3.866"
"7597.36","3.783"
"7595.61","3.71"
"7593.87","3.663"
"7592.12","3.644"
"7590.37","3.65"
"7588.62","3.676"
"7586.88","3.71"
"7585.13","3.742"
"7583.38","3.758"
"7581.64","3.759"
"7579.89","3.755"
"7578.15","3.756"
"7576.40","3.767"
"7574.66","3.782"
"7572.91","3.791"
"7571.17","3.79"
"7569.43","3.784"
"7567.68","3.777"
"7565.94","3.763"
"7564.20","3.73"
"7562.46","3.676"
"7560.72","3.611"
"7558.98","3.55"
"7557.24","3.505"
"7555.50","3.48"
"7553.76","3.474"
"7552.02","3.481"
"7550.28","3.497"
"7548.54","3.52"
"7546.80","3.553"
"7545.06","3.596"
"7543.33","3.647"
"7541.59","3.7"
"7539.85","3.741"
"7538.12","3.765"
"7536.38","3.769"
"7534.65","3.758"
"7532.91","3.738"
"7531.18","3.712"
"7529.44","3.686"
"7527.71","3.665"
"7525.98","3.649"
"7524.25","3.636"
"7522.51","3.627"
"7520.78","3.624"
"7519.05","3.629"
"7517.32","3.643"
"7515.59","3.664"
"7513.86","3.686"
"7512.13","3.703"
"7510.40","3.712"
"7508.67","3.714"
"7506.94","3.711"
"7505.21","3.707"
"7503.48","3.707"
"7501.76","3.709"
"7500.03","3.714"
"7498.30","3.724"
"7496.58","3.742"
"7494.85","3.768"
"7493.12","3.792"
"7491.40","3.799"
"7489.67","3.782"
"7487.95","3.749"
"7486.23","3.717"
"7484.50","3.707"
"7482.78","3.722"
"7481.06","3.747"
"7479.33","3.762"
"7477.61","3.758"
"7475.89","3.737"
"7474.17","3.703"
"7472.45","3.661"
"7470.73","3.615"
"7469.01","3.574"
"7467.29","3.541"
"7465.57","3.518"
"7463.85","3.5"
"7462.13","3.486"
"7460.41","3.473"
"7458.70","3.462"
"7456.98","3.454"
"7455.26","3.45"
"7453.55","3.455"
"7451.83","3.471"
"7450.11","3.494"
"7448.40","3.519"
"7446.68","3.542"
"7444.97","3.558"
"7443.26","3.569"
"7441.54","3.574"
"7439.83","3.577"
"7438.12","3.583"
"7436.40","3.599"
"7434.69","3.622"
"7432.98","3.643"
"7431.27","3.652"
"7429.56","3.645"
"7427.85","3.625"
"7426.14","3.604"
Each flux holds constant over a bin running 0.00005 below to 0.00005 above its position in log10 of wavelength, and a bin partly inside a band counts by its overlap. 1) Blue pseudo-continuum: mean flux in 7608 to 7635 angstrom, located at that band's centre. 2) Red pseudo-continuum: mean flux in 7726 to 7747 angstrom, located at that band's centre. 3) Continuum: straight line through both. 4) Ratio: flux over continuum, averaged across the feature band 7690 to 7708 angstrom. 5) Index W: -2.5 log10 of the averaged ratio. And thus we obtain 0.21 mag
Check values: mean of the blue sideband 3.87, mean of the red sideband 3.58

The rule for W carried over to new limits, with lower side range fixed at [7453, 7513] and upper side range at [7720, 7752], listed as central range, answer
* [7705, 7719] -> 0.06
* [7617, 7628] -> -0.05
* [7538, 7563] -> 0.02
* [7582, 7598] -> -0.02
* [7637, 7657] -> -0.03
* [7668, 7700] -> 0.10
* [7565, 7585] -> -0.04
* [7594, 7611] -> -0.09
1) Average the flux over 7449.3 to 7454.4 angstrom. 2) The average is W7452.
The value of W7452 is 3.47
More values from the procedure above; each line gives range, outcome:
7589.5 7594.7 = 3.65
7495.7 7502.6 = 3.72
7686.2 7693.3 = 3.1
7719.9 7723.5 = 3.47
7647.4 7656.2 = 3.66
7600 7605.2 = 4.01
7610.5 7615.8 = 4.06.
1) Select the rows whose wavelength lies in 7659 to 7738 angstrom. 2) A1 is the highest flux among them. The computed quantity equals 3.755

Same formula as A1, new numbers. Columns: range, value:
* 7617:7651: 3.884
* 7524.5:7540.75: 3.769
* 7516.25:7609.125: 4.12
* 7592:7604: 4.013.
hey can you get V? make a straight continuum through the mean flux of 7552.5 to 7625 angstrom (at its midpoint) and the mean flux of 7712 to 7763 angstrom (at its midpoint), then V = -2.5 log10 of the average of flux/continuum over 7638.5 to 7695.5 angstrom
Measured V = 0.047 mag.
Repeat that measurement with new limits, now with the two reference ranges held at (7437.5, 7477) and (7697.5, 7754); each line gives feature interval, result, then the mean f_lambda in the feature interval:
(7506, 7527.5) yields -0.04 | 3.67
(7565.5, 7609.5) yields -0.09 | 3.81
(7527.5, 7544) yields -0.06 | 3.72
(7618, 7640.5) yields -0.08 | 3.78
